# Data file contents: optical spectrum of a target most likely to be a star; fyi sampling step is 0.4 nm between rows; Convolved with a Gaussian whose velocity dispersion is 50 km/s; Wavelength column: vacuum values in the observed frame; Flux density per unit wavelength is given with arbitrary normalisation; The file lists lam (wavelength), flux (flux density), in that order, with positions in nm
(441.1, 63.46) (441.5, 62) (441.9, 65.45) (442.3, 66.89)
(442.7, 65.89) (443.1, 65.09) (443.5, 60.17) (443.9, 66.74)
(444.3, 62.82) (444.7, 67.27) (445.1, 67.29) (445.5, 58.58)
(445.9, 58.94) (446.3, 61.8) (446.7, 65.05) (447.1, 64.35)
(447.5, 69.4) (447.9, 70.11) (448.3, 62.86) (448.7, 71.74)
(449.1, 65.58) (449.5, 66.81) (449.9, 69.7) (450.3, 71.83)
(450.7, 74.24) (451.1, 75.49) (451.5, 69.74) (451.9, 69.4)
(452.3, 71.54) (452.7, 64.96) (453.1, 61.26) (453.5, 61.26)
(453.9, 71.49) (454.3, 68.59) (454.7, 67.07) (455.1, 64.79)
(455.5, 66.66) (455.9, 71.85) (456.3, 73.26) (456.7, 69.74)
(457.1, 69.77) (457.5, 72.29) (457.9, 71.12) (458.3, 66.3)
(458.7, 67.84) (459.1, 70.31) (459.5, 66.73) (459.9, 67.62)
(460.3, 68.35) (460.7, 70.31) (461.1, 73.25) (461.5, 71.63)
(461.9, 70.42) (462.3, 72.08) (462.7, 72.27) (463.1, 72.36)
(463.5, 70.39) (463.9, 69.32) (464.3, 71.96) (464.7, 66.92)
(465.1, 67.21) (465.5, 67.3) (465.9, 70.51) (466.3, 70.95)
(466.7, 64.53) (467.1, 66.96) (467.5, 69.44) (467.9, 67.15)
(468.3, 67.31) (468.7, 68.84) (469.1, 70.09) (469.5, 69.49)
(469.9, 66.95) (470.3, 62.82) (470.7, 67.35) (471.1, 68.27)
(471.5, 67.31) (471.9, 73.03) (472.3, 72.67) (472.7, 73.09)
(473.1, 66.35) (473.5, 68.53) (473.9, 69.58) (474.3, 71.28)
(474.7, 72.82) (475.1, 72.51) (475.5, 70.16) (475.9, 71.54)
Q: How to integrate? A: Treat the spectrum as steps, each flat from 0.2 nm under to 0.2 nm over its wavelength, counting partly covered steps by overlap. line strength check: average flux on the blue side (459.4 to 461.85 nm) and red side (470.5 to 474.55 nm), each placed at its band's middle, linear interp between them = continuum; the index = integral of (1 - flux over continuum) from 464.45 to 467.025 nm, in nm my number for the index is 0.07 nm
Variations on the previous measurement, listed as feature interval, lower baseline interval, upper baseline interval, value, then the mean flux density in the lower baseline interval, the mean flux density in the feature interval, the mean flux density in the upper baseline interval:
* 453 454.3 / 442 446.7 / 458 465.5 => 0.028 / 63.9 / 65.5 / 69.7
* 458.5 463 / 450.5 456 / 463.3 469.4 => -0.106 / 68.4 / 70.1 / 68.6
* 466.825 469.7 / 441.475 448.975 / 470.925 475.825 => 0.047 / 64.9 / 68.4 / 70.5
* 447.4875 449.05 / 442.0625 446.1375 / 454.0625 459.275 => -0.058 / 64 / 68.1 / 69.2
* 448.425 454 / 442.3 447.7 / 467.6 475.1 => -0.293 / 64.2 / 68.8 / 69.1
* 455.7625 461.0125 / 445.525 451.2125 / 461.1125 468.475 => -0.082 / 67.3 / 69.7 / 69.5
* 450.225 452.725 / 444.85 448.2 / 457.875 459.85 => -0.208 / 64.4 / 71.4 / 68.2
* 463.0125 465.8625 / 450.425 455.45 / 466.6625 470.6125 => -0.067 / 68.3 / 69.3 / 67.5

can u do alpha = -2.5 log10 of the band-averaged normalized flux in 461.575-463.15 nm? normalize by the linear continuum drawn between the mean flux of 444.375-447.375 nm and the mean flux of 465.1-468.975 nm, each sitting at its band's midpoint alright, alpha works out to -0.07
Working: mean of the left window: 63.5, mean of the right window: 68.1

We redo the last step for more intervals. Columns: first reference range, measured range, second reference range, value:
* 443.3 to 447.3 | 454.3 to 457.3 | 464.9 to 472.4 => -0.06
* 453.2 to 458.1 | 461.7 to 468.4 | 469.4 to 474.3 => -0.01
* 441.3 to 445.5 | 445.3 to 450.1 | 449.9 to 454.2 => 0.02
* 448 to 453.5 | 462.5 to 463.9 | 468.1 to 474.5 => -0.04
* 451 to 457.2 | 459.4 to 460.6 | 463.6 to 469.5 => 0.01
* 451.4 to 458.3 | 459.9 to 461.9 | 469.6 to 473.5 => -0.03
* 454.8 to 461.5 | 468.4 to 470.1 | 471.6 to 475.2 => 0.03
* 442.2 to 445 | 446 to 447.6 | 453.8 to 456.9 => 0.03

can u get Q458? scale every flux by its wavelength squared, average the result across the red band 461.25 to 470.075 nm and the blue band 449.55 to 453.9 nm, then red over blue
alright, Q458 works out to 1.1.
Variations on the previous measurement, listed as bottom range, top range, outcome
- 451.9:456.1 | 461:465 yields 1.10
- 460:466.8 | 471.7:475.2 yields 1.06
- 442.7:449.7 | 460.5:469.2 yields 1.16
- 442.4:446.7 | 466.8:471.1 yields 1.18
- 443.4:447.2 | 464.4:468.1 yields 1.18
